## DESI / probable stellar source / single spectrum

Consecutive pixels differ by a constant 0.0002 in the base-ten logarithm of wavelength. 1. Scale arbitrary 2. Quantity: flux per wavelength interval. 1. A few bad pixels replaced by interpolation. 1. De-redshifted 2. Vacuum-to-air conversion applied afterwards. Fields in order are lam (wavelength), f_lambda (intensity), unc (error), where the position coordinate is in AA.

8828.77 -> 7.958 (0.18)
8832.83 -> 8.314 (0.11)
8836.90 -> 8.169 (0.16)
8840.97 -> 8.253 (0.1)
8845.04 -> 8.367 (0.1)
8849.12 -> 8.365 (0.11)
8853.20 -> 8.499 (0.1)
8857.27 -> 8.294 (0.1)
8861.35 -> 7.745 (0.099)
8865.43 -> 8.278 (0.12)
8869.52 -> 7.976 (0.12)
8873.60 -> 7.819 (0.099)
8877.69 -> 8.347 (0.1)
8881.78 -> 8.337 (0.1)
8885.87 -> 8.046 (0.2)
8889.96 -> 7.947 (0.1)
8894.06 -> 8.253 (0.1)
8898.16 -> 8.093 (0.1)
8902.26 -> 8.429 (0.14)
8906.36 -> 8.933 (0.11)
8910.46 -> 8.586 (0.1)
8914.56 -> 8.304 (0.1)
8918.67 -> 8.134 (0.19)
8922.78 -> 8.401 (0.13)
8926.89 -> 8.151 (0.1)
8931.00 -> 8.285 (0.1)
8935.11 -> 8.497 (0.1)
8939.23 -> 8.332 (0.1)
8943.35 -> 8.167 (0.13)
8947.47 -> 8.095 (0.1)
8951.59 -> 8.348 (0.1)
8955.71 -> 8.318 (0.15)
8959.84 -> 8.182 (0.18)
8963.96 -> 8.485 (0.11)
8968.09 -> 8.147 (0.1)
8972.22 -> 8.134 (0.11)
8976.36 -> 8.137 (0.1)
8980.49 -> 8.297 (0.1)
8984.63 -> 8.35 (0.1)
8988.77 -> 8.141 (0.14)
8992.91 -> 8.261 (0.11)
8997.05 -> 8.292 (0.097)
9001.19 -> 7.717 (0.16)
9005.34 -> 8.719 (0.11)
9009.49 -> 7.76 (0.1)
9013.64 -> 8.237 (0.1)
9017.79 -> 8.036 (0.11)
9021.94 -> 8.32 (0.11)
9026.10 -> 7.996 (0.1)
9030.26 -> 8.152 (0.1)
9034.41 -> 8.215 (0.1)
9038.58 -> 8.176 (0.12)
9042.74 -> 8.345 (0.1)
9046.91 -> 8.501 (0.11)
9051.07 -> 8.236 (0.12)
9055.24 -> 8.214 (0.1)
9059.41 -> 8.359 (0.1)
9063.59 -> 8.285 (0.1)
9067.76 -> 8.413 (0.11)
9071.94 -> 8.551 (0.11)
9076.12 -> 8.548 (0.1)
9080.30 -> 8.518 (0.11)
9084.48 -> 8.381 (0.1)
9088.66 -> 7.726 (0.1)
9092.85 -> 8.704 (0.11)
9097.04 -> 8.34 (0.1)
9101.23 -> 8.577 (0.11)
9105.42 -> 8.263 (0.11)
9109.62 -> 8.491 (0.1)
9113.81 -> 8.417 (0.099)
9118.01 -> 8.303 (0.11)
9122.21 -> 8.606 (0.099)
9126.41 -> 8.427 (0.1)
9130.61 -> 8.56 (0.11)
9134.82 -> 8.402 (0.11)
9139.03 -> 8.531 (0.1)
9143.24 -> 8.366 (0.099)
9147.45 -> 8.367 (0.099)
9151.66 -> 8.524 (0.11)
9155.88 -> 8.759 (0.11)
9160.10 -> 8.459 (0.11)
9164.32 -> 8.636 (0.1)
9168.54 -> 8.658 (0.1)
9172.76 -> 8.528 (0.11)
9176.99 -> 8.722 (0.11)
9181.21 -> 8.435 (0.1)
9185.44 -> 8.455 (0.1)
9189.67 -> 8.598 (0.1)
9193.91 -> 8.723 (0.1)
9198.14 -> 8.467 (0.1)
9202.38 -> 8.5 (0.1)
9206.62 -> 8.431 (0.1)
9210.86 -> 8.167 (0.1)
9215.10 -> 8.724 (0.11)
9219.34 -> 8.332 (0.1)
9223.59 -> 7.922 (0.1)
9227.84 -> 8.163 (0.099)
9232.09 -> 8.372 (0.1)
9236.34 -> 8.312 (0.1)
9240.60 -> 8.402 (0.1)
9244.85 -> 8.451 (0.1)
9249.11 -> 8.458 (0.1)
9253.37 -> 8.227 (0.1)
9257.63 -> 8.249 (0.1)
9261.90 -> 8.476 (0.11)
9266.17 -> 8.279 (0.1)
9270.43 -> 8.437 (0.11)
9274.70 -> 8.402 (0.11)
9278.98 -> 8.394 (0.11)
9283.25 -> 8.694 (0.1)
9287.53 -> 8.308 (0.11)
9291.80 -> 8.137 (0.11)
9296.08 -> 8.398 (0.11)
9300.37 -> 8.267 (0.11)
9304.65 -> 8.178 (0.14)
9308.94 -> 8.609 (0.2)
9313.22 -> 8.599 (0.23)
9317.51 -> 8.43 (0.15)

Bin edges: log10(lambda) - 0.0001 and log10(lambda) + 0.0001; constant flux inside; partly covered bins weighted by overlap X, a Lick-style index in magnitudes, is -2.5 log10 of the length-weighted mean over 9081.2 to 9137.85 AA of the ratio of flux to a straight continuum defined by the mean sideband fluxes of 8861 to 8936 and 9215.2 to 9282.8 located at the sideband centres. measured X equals -0.01 mag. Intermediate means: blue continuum 8.25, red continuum 8.35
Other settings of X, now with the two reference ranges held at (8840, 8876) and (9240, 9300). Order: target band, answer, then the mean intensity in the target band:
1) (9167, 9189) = -0.03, 8.56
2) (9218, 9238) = 0.02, 8.21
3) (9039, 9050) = -0.01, 8.37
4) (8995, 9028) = 0.02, 8.14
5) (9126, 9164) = -0.02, 8.5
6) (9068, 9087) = -0.02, 8.47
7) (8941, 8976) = 0.00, 8.23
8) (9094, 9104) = -0.02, 8.47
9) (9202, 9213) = 0.00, 8.35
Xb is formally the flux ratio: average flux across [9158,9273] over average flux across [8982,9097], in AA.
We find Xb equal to 1.02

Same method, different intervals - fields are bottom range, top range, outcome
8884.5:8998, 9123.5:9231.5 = 1.02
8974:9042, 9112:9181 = 1.04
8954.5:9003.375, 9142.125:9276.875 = 1.03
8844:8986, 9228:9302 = 1.01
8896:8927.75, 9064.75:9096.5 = 1.00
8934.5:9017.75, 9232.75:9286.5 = 1.02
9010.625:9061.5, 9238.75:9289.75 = 1.02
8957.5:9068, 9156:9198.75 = 1.04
